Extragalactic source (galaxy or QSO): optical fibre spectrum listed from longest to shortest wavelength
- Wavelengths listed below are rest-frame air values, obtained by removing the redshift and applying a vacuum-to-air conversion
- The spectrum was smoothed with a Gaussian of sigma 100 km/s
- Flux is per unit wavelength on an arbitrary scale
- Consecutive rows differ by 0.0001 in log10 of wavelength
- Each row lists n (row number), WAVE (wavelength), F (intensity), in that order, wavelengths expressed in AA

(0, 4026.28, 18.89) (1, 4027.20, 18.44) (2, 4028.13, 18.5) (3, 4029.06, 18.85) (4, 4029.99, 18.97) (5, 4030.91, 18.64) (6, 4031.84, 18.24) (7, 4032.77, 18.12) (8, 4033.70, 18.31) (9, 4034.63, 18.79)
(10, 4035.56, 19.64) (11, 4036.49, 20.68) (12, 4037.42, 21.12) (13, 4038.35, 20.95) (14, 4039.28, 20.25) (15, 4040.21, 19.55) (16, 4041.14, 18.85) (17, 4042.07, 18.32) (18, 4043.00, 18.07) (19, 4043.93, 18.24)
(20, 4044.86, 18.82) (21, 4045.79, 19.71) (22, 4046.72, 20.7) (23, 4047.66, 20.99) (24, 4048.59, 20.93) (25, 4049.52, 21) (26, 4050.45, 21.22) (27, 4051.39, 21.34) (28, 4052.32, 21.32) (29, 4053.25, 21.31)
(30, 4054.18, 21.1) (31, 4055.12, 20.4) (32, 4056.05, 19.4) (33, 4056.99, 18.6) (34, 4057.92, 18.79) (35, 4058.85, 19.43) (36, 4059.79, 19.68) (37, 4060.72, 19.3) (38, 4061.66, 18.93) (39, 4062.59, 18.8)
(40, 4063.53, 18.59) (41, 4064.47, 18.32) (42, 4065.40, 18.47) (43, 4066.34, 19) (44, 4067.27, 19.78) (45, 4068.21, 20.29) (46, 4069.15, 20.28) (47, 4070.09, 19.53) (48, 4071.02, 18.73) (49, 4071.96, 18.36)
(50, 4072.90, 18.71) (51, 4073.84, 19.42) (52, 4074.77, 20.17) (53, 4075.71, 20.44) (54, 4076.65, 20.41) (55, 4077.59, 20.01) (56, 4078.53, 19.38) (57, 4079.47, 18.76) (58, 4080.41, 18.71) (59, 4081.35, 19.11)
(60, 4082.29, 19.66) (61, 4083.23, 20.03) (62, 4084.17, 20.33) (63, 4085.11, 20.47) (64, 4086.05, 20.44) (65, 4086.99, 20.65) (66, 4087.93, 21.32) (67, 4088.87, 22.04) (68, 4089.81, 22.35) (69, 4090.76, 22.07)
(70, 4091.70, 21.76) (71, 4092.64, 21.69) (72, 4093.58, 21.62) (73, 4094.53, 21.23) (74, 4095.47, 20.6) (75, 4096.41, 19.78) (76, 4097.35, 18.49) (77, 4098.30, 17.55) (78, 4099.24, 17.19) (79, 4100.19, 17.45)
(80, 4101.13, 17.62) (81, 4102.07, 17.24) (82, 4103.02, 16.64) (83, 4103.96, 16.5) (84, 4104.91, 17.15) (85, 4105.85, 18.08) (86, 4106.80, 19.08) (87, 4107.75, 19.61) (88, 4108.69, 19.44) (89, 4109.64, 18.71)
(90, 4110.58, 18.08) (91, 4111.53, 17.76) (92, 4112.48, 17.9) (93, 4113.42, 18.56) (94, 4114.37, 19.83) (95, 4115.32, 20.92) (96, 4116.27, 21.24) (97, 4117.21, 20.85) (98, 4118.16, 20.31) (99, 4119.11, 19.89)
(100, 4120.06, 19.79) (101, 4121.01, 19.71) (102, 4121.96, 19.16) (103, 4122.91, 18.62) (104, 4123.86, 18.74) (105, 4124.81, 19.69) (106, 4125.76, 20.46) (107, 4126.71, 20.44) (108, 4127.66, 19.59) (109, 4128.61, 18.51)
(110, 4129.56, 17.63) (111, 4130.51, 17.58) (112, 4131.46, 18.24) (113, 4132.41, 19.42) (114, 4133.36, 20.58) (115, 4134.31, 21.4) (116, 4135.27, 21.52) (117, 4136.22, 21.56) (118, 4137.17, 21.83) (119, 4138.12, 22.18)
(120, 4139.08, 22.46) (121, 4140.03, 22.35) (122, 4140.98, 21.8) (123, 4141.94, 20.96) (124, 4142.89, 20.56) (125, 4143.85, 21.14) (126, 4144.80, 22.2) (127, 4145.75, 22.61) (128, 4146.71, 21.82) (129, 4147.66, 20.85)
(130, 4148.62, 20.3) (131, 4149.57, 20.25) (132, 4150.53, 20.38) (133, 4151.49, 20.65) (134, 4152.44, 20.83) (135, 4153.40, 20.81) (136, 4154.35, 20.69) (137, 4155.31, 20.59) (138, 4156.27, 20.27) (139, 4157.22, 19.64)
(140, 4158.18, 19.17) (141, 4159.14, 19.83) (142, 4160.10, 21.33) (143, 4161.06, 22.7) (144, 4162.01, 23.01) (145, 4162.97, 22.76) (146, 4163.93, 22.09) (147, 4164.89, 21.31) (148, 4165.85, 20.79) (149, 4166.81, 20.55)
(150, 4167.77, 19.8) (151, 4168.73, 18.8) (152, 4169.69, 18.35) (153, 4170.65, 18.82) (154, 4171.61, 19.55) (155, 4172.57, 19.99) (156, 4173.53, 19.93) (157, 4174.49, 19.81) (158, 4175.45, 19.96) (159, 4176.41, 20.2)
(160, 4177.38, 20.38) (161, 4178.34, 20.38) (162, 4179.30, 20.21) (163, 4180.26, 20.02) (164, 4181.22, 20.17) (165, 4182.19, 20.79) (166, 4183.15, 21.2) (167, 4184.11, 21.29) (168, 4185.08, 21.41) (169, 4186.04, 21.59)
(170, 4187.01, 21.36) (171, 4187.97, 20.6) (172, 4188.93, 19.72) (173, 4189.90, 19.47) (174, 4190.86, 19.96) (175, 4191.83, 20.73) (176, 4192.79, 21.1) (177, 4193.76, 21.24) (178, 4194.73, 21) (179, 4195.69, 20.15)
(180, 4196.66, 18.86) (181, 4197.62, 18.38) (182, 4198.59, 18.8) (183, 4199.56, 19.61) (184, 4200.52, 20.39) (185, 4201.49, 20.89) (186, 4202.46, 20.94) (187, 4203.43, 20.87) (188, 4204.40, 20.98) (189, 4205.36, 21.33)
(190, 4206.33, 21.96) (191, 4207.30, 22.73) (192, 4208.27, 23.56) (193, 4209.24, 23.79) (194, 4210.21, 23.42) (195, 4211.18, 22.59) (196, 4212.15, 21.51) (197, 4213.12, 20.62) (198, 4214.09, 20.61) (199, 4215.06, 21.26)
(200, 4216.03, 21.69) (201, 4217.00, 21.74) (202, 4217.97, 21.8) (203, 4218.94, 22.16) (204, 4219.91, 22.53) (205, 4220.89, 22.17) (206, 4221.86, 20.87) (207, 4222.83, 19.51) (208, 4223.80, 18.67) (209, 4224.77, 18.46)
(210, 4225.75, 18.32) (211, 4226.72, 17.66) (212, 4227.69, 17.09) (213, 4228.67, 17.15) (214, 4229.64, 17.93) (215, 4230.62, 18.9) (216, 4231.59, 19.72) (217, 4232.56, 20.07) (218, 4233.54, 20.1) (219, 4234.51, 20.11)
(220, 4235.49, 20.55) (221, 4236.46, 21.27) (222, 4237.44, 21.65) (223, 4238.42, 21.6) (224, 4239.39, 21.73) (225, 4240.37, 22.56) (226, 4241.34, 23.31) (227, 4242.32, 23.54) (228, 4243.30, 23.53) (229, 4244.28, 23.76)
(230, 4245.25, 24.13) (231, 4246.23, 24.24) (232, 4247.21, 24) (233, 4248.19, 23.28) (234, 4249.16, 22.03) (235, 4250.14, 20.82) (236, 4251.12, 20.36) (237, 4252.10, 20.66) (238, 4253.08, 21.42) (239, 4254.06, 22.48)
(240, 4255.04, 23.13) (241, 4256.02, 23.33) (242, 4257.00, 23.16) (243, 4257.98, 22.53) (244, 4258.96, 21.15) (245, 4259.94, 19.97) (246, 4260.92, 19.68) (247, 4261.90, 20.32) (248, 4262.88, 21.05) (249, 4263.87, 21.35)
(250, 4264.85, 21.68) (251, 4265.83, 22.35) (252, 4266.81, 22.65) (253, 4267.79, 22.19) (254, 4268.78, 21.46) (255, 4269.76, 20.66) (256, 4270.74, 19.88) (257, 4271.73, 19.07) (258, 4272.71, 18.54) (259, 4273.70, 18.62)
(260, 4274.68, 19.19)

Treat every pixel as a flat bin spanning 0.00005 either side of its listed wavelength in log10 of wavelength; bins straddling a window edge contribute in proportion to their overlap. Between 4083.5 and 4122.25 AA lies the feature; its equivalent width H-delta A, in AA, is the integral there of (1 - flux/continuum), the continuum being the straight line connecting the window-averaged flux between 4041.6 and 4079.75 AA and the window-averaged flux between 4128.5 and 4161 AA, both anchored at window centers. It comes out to 1.2 AA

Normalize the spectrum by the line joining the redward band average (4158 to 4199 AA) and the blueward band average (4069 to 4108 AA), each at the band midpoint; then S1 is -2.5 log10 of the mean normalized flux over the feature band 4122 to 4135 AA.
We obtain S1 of 0.03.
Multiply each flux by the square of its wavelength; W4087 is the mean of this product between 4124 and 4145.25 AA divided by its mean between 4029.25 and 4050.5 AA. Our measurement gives 1.1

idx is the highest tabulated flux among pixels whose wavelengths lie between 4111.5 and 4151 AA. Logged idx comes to 22.61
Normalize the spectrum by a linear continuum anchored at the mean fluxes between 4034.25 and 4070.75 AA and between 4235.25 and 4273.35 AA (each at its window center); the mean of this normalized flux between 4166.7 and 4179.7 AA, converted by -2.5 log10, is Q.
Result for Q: 0.07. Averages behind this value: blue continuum 19.8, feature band 19.7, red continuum 21.8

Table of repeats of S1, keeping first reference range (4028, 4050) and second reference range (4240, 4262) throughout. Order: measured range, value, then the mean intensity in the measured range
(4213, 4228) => 0.08 mag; 20.4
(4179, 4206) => 0.06 mag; 20.5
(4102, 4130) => 0.08 mag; 19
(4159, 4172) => 0.02 mag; 20.7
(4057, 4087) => 0.03 mag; 19.4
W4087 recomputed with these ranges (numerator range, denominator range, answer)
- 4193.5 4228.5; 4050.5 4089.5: 1.12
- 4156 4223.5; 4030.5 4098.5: 1.11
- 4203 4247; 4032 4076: 1.17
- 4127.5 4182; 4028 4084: 1.10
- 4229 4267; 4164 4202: 1.11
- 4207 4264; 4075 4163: 1.13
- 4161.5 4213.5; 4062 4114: 1.12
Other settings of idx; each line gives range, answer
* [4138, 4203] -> 23.01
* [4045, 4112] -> 22.35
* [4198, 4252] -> 24.24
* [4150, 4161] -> 21.33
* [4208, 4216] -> 23.79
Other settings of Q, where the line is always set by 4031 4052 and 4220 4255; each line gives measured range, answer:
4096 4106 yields 0.145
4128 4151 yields -0.021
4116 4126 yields 0.023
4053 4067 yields 0.028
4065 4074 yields 0.036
